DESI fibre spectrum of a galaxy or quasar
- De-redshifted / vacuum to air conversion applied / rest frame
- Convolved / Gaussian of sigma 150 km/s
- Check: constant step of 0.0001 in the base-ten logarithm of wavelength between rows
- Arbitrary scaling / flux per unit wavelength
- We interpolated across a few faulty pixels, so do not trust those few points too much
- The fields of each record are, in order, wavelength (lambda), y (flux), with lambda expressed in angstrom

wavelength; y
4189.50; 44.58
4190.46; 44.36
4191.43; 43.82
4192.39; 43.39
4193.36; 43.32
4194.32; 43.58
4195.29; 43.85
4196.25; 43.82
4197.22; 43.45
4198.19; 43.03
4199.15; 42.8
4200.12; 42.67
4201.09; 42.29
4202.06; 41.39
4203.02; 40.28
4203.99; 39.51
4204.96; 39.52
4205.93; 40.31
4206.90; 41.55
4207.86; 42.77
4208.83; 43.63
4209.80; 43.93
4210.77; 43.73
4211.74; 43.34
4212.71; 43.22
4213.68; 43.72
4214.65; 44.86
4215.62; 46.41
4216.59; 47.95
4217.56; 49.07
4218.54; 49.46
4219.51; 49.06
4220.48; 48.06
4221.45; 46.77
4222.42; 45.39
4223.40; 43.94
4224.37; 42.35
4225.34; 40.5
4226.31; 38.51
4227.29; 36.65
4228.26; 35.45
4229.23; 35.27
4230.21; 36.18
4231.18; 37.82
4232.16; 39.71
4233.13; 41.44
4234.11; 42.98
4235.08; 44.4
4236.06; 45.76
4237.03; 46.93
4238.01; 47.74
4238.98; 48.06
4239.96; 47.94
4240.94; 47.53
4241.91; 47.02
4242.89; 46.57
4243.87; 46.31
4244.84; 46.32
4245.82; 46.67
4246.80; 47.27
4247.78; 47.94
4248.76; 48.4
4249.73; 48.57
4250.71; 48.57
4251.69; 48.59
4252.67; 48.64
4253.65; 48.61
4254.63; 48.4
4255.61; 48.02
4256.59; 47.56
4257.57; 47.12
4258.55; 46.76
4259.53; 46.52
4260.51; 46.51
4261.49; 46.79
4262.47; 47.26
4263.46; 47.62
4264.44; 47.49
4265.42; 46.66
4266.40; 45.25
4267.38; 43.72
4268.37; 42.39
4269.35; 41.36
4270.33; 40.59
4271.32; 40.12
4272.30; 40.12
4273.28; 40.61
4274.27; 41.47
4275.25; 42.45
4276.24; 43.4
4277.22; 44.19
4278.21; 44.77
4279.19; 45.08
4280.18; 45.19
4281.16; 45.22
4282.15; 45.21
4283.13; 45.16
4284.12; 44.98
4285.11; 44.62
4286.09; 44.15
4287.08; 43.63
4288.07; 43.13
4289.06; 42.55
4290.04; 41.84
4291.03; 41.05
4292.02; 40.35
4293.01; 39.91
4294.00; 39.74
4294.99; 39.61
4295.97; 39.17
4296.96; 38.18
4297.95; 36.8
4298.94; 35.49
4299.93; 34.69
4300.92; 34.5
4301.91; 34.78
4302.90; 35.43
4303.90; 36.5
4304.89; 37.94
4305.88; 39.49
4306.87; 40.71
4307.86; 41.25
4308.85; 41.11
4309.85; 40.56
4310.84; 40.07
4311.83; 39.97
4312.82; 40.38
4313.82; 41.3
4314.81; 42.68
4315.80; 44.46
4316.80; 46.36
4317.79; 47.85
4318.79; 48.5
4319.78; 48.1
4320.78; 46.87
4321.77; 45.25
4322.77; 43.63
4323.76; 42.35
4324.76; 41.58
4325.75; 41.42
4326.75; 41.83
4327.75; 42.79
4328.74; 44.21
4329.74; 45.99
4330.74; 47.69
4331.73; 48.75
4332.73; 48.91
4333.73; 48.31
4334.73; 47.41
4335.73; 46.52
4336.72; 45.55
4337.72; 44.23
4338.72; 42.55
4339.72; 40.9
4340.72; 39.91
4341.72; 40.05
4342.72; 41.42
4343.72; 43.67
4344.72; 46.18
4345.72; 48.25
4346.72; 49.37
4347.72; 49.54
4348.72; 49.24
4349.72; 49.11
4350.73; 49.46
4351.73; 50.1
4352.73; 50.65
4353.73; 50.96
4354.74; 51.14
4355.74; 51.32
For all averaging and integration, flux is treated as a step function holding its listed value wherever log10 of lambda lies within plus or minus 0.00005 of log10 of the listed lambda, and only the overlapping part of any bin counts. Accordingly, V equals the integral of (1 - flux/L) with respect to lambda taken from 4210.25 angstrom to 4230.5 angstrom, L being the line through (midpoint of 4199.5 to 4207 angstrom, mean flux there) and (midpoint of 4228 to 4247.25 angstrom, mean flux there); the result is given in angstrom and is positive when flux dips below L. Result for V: -0.48 angstrom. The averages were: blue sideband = 40.9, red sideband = 44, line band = 43.4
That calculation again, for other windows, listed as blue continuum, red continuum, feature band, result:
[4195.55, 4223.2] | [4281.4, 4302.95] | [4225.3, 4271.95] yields -2.9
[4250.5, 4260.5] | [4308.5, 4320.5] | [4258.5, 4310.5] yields 4.3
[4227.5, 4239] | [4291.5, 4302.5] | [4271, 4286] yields -1.9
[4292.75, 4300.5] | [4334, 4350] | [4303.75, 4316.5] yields -0.2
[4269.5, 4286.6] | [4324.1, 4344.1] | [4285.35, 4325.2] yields 2.4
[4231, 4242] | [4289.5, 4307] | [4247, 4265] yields -2.1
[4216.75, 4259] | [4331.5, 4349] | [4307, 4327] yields 1.0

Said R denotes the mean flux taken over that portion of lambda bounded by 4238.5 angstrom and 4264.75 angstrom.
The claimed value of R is 47.5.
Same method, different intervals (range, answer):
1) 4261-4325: 42.2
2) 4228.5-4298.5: 44.2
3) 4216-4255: 45.1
